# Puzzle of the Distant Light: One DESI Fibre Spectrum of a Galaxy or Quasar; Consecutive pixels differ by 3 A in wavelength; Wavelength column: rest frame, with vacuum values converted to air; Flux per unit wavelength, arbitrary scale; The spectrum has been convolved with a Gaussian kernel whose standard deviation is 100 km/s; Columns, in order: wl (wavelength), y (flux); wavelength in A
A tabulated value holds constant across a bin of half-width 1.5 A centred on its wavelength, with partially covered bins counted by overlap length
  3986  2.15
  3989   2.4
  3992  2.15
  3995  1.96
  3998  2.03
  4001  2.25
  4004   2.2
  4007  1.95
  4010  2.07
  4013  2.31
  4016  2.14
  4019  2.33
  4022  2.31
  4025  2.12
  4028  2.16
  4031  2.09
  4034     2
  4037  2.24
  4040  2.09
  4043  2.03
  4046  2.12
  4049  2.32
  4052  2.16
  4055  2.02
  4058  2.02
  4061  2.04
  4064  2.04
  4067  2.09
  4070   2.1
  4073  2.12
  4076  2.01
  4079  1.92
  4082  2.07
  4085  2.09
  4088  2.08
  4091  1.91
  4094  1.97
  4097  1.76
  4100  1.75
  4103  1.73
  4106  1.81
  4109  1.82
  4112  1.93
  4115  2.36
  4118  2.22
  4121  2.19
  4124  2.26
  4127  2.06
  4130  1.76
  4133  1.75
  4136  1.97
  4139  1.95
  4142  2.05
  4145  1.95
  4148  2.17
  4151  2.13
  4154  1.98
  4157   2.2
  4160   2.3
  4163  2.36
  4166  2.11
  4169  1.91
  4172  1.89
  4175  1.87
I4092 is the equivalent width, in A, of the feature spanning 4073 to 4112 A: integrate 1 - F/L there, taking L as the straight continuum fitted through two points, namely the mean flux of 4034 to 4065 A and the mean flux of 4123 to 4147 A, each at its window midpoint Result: 2.2 A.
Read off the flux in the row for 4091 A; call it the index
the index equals 1.91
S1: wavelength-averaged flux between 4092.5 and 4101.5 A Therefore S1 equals 1.83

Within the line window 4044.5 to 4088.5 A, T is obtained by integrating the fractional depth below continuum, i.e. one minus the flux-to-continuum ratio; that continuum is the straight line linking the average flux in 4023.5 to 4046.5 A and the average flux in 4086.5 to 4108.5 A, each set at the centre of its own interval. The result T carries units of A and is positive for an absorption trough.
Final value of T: -2.2 A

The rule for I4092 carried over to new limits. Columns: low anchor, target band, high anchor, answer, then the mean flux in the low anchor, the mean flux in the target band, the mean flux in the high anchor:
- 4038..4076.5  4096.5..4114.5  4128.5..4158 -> 1.77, 2.09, 1.83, 1.99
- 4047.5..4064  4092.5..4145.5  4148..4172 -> 3.96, 2.11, 1.96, 2.13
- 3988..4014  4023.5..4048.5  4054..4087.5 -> -0.26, 2.14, 2.11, 2.05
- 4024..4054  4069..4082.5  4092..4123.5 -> 0.01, 2.13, 2.04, 1.96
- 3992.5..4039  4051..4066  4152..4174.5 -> 0.54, 2.14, 2.05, 2.1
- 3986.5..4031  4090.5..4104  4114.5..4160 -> 1.79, 2.17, 1.82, 2.07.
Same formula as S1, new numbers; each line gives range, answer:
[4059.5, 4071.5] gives 2.07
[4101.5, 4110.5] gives 1.79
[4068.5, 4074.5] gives 2.11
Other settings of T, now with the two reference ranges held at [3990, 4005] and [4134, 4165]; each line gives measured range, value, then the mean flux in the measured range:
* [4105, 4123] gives 0.33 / 2.07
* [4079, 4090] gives 0.31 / 2.05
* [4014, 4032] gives -0.66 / 2.2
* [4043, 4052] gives -0.26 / 2.18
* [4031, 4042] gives 0.08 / 2.1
